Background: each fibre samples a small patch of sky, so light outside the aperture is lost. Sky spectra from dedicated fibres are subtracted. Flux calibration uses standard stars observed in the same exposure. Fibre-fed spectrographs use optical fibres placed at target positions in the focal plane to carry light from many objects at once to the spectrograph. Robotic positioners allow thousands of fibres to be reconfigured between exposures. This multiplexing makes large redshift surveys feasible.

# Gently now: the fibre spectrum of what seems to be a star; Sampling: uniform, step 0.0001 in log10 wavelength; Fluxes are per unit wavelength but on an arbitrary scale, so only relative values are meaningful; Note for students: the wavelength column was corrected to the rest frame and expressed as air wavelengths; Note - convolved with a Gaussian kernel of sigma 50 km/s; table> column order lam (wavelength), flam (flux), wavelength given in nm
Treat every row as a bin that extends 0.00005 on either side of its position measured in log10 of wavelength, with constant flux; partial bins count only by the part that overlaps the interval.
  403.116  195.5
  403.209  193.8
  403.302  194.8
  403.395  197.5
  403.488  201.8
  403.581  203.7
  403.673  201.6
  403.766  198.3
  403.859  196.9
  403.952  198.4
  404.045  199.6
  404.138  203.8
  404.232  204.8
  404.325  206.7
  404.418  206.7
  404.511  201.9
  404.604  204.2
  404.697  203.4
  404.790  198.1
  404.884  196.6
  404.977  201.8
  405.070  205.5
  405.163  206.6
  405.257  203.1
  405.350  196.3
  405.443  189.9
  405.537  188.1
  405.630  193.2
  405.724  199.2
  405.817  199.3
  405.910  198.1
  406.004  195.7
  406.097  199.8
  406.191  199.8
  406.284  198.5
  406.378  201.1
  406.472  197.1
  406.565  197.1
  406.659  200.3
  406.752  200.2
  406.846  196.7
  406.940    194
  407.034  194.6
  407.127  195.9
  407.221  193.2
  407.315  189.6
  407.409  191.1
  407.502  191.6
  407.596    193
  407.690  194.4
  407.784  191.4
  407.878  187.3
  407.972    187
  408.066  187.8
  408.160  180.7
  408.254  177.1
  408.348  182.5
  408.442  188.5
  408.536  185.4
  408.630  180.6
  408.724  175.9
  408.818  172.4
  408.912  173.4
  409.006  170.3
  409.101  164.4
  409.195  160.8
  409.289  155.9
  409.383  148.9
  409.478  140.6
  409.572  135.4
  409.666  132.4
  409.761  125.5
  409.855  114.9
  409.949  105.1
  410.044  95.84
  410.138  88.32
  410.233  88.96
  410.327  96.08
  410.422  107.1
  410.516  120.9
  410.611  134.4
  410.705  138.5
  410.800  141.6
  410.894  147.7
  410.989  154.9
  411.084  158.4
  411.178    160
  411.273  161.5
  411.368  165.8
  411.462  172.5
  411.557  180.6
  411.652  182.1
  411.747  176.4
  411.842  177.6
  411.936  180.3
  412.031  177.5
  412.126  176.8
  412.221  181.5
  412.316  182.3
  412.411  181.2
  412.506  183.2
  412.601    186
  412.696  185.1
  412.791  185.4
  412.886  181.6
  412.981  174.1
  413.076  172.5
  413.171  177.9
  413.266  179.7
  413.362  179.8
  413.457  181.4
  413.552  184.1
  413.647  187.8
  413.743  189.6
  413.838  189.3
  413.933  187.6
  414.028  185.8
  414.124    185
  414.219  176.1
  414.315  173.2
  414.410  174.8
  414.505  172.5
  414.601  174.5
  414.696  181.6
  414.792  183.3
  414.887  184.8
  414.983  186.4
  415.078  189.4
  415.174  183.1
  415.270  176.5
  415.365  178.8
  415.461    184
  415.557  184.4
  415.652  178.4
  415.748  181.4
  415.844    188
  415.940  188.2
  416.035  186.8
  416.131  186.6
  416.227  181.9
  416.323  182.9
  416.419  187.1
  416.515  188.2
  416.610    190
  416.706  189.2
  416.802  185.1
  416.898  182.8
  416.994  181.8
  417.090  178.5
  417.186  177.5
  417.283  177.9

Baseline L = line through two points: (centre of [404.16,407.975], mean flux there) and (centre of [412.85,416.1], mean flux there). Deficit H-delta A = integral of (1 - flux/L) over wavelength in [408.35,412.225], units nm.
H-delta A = 0.786 nm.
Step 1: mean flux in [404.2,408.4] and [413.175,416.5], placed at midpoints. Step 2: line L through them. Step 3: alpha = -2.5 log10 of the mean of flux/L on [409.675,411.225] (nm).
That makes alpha 0.461 mag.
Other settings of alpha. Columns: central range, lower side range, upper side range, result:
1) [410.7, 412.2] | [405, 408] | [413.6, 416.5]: 0.132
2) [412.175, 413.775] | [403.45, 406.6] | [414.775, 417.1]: 0.040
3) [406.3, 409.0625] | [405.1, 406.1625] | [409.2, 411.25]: -0.134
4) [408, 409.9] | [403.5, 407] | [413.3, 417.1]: 0.187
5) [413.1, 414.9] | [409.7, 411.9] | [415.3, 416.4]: -0.088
